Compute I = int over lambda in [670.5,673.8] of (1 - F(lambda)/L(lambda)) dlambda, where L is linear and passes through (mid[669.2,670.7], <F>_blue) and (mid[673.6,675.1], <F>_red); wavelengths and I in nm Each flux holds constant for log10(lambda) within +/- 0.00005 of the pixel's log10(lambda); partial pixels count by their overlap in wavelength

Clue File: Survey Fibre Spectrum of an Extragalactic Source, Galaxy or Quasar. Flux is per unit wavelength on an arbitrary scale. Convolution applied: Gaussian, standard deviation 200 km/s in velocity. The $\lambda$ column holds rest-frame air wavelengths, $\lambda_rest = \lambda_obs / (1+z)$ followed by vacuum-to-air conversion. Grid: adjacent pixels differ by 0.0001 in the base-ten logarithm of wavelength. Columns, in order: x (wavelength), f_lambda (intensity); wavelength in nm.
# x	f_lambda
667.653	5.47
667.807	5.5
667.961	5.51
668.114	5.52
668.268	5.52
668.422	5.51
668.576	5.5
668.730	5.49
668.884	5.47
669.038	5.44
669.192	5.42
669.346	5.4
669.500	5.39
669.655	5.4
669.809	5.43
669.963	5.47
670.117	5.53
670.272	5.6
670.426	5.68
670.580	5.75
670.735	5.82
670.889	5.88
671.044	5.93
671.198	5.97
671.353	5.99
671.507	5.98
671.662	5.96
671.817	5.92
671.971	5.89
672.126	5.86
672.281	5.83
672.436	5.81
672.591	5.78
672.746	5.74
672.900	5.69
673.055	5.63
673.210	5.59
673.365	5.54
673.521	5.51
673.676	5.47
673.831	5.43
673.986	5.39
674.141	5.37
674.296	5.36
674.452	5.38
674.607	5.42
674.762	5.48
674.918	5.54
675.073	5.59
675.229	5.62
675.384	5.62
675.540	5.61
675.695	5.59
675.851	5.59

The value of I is -0.18 nm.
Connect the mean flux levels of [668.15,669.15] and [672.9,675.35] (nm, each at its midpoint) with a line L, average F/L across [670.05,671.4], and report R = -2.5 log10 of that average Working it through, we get -0.06 mag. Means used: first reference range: 5.49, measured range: 5.79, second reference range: 5.5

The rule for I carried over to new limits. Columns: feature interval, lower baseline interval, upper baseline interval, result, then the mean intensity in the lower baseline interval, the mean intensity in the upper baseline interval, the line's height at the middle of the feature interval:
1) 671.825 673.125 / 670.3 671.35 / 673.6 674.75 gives -0.04 nm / 5.84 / 5.41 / 5.63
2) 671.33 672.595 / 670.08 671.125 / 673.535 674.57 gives -0.06 nm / 5.75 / 5.41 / 5.62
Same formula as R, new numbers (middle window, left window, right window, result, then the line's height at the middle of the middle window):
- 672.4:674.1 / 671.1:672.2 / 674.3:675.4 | 0.026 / 5.72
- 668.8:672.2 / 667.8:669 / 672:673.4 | -0.014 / 5.61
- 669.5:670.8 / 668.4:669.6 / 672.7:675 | -0.022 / 5.46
